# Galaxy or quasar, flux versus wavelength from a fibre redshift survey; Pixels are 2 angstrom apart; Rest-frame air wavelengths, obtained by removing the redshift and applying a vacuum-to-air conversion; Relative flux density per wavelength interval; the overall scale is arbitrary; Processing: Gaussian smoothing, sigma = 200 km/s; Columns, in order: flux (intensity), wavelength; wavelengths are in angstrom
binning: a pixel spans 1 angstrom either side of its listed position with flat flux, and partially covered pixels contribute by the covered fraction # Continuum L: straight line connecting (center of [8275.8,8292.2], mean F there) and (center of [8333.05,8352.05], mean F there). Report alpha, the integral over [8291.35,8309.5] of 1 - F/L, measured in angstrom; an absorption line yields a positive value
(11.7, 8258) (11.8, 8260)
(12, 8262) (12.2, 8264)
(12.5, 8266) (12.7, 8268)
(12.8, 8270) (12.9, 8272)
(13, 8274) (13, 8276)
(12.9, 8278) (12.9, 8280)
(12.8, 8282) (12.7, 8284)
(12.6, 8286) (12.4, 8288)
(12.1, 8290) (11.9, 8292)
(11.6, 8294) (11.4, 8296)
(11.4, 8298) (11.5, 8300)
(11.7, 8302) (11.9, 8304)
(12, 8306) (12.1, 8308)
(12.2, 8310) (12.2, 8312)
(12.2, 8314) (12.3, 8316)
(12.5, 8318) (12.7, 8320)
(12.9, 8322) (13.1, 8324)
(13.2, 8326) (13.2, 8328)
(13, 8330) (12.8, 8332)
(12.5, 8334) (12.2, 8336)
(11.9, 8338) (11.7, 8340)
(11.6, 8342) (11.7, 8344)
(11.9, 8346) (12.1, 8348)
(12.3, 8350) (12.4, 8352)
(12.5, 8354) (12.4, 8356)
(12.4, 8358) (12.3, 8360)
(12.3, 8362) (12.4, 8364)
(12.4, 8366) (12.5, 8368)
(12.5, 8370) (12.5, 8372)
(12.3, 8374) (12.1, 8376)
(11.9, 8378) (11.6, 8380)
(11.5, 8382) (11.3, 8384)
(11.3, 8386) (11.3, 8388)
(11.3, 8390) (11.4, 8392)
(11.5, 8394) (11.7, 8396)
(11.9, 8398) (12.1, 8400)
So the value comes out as 1.0 angstrom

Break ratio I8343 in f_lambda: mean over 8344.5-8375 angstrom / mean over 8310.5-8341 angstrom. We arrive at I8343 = 0.98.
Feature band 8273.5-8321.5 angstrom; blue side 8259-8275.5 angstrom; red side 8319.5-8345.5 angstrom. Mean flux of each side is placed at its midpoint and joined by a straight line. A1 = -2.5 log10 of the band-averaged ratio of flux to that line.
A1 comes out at 0.02 mag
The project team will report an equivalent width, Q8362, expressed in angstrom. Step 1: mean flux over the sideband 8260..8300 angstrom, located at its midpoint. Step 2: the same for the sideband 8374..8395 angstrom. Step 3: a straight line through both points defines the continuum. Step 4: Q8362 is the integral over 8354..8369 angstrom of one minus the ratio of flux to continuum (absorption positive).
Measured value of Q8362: -0.8 angstrom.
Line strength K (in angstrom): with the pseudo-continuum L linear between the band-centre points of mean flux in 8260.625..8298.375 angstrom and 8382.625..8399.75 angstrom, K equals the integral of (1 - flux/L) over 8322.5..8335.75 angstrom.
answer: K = -1.0 angstrom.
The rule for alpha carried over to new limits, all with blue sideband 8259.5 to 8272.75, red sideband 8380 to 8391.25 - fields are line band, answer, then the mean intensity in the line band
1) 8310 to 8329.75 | -1.2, 12.7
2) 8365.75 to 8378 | -0.9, 12.3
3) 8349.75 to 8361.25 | -0.7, 12.4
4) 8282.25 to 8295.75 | 0.0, 12.2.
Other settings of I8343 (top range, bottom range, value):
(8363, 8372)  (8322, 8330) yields 0.95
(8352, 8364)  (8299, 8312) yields 1.04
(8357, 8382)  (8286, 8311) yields 1.03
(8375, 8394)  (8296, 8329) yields 0.94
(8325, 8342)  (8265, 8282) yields 0.97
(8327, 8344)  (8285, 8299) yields 1.03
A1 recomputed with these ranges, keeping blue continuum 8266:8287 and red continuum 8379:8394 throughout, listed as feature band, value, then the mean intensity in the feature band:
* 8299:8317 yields 0.035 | 12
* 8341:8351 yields 0.000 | 11.9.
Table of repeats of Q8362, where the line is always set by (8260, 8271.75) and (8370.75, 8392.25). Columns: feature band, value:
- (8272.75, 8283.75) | -0.5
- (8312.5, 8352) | -1.3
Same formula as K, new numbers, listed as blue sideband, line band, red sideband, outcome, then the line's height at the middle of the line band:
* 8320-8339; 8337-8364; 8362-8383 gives 0.74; 12.5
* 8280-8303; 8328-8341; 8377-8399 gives -0.66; 11.8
